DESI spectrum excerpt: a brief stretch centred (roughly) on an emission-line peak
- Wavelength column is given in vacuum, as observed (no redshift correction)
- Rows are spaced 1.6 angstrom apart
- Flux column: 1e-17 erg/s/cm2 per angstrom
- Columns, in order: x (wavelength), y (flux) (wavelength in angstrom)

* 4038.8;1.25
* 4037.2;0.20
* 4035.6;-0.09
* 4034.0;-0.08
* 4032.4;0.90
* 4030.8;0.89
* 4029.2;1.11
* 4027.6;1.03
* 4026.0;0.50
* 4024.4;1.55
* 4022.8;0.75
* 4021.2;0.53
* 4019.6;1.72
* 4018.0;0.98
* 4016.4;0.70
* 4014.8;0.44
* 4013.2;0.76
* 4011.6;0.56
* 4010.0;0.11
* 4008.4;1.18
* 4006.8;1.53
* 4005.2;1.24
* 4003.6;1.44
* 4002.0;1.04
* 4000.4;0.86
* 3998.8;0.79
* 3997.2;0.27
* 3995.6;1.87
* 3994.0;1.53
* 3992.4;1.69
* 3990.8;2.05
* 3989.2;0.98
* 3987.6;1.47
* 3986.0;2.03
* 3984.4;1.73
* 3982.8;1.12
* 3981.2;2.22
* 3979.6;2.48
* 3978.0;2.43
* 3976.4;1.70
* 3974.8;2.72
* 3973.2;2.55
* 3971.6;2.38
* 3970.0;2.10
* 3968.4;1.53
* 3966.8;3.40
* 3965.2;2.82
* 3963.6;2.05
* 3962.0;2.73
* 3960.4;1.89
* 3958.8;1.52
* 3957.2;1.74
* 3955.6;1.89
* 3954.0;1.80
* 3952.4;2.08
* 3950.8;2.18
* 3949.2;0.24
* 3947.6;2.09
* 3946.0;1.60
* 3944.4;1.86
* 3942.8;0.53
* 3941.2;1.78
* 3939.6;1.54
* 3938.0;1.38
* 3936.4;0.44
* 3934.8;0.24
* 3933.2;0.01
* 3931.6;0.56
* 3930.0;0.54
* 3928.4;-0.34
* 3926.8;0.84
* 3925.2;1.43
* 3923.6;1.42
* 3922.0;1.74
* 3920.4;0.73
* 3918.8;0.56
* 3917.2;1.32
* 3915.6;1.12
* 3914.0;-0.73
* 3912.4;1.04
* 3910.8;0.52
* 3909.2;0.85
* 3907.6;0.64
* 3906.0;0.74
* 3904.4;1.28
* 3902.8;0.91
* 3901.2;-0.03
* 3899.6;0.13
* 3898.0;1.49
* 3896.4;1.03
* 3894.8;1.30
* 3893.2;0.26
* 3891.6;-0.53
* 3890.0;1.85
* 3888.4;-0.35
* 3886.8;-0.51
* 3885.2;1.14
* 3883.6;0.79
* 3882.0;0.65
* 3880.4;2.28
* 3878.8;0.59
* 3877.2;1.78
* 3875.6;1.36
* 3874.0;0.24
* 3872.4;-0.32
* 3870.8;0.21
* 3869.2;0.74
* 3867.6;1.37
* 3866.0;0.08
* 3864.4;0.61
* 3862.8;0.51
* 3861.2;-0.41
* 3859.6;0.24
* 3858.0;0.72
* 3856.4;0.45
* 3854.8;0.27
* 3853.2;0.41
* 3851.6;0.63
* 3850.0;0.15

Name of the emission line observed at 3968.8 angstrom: C IV 1549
